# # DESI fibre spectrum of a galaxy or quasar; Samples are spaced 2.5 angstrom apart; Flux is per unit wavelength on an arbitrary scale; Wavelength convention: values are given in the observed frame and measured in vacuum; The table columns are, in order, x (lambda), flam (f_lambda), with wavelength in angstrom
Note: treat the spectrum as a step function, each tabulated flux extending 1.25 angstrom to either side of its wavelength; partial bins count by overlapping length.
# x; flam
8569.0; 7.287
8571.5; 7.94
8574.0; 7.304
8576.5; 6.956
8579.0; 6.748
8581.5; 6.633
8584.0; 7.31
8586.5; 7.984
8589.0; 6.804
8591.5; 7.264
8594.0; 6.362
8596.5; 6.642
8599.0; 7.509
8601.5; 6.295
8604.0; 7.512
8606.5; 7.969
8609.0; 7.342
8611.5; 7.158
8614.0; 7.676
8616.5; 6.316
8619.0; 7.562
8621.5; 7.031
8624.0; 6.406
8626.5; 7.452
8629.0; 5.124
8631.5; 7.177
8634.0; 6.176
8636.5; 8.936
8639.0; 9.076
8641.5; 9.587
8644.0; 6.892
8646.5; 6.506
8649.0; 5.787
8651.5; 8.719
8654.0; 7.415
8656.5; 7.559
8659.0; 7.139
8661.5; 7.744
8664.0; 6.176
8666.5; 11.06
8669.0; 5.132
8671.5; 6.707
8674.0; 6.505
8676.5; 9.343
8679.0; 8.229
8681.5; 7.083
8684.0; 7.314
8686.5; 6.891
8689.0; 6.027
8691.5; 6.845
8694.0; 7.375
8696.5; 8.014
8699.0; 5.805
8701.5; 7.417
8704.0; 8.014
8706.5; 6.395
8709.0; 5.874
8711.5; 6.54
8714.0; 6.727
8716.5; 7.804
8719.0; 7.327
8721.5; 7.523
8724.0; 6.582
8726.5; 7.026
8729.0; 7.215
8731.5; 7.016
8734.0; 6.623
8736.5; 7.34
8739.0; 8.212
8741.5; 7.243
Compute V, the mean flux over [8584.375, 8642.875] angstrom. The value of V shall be 7.28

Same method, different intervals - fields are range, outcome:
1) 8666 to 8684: 7.56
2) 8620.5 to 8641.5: 7.32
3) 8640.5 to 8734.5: 7.21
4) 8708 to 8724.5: 6.94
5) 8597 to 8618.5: 7.21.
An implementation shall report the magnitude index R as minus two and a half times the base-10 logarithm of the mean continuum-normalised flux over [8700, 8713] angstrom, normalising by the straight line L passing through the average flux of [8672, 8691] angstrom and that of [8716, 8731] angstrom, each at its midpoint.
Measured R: 0.06 mag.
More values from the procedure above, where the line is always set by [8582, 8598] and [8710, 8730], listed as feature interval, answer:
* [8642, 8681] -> -0.055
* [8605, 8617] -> -0.046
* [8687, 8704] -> 0.012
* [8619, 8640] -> -0.018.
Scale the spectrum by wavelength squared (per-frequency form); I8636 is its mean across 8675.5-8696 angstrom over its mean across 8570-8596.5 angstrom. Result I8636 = 1.06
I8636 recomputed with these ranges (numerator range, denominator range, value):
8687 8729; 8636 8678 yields 0.92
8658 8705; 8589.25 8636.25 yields 1.06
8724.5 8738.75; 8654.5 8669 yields 0.94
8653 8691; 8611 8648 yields 1.02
